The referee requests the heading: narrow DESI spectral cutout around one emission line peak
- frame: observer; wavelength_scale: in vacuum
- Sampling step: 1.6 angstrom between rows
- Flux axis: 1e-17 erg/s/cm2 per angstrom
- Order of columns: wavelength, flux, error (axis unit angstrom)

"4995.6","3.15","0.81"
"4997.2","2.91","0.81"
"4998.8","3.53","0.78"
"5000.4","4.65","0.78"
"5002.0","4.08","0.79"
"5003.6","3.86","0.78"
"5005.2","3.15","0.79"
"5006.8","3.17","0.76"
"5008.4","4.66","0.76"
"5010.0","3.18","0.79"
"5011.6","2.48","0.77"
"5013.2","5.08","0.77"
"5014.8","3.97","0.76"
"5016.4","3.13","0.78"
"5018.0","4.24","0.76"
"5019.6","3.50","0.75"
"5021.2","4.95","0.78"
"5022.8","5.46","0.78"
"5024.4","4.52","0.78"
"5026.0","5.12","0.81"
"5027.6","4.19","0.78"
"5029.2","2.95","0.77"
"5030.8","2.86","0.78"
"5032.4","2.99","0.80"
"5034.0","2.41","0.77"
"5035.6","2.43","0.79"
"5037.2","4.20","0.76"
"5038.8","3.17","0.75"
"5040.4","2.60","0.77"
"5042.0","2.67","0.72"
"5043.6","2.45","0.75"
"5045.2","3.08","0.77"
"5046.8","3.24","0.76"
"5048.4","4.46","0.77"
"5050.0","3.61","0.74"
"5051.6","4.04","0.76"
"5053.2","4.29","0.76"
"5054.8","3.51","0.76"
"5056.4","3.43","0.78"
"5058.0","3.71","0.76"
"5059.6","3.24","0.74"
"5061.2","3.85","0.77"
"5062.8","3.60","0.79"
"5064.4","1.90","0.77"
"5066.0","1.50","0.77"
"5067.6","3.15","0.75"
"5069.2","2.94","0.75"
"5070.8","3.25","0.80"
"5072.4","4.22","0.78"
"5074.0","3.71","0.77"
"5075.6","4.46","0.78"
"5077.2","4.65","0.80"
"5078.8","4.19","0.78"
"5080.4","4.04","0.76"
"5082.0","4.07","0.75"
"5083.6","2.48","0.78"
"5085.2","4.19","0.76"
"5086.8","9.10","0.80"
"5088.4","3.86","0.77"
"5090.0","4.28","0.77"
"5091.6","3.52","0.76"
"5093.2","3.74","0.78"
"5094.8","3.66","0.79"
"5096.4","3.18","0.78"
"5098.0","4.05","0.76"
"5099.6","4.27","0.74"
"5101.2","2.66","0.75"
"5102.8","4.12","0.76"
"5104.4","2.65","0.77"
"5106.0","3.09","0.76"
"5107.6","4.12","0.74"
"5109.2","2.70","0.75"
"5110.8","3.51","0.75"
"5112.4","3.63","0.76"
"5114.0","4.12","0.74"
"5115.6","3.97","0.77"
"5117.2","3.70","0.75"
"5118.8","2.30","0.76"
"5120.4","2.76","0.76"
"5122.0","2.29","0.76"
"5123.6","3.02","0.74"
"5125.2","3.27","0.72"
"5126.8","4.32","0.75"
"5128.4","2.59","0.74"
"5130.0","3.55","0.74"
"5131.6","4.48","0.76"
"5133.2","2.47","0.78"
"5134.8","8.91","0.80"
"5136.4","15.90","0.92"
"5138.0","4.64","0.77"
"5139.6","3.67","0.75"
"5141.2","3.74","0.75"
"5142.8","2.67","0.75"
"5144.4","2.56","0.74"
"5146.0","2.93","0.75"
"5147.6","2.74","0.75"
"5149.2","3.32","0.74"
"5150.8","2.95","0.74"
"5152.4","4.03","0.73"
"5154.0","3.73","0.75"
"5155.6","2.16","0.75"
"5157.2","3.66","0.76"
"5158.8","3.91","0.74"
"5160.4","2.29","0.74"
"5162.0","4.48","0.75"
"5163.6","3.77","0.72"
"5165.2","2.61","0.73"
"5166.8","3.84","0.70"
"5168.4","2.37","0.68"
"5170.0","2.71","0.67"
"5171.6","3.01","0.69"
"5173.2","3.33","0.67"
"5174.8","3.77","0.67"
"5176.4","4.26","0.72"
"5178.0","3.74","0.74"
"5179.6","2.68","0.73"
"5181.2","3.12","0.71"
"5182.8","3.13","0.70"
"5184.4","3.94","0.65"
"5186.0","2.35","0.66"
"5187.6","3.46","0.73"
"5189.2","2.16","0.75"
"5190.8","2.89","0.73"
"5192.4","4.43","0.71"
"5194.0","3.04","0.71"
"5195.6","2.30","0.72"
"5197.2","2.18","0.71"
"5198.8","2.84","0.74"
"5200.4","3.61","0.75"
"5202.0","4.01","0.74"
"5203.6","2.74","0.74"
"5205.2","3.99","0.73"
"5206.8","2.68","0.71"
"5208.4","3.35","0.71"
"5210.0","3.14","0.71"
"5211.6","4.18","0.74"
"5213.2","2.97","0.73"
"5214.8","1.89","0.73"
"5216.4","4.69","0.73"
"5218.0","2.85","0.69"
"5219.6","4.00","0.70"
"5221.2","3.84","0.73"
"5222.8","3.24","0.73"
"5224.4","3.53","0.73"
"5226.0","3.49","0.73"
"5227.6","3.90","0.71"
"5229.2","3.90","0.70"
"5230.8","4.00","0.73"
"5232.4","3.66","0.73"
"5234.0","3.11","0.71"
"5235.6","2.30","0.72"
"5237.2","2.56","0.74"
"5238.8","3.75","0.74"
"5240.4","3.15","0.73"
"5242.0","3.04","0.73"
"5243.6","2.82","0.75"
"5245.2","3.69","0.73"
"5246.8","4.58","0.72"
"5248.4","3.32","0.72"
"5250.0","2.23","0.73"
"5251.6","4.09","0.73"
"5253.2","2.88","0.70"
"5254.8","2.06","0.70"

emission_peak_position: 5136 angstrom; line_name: [O III]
